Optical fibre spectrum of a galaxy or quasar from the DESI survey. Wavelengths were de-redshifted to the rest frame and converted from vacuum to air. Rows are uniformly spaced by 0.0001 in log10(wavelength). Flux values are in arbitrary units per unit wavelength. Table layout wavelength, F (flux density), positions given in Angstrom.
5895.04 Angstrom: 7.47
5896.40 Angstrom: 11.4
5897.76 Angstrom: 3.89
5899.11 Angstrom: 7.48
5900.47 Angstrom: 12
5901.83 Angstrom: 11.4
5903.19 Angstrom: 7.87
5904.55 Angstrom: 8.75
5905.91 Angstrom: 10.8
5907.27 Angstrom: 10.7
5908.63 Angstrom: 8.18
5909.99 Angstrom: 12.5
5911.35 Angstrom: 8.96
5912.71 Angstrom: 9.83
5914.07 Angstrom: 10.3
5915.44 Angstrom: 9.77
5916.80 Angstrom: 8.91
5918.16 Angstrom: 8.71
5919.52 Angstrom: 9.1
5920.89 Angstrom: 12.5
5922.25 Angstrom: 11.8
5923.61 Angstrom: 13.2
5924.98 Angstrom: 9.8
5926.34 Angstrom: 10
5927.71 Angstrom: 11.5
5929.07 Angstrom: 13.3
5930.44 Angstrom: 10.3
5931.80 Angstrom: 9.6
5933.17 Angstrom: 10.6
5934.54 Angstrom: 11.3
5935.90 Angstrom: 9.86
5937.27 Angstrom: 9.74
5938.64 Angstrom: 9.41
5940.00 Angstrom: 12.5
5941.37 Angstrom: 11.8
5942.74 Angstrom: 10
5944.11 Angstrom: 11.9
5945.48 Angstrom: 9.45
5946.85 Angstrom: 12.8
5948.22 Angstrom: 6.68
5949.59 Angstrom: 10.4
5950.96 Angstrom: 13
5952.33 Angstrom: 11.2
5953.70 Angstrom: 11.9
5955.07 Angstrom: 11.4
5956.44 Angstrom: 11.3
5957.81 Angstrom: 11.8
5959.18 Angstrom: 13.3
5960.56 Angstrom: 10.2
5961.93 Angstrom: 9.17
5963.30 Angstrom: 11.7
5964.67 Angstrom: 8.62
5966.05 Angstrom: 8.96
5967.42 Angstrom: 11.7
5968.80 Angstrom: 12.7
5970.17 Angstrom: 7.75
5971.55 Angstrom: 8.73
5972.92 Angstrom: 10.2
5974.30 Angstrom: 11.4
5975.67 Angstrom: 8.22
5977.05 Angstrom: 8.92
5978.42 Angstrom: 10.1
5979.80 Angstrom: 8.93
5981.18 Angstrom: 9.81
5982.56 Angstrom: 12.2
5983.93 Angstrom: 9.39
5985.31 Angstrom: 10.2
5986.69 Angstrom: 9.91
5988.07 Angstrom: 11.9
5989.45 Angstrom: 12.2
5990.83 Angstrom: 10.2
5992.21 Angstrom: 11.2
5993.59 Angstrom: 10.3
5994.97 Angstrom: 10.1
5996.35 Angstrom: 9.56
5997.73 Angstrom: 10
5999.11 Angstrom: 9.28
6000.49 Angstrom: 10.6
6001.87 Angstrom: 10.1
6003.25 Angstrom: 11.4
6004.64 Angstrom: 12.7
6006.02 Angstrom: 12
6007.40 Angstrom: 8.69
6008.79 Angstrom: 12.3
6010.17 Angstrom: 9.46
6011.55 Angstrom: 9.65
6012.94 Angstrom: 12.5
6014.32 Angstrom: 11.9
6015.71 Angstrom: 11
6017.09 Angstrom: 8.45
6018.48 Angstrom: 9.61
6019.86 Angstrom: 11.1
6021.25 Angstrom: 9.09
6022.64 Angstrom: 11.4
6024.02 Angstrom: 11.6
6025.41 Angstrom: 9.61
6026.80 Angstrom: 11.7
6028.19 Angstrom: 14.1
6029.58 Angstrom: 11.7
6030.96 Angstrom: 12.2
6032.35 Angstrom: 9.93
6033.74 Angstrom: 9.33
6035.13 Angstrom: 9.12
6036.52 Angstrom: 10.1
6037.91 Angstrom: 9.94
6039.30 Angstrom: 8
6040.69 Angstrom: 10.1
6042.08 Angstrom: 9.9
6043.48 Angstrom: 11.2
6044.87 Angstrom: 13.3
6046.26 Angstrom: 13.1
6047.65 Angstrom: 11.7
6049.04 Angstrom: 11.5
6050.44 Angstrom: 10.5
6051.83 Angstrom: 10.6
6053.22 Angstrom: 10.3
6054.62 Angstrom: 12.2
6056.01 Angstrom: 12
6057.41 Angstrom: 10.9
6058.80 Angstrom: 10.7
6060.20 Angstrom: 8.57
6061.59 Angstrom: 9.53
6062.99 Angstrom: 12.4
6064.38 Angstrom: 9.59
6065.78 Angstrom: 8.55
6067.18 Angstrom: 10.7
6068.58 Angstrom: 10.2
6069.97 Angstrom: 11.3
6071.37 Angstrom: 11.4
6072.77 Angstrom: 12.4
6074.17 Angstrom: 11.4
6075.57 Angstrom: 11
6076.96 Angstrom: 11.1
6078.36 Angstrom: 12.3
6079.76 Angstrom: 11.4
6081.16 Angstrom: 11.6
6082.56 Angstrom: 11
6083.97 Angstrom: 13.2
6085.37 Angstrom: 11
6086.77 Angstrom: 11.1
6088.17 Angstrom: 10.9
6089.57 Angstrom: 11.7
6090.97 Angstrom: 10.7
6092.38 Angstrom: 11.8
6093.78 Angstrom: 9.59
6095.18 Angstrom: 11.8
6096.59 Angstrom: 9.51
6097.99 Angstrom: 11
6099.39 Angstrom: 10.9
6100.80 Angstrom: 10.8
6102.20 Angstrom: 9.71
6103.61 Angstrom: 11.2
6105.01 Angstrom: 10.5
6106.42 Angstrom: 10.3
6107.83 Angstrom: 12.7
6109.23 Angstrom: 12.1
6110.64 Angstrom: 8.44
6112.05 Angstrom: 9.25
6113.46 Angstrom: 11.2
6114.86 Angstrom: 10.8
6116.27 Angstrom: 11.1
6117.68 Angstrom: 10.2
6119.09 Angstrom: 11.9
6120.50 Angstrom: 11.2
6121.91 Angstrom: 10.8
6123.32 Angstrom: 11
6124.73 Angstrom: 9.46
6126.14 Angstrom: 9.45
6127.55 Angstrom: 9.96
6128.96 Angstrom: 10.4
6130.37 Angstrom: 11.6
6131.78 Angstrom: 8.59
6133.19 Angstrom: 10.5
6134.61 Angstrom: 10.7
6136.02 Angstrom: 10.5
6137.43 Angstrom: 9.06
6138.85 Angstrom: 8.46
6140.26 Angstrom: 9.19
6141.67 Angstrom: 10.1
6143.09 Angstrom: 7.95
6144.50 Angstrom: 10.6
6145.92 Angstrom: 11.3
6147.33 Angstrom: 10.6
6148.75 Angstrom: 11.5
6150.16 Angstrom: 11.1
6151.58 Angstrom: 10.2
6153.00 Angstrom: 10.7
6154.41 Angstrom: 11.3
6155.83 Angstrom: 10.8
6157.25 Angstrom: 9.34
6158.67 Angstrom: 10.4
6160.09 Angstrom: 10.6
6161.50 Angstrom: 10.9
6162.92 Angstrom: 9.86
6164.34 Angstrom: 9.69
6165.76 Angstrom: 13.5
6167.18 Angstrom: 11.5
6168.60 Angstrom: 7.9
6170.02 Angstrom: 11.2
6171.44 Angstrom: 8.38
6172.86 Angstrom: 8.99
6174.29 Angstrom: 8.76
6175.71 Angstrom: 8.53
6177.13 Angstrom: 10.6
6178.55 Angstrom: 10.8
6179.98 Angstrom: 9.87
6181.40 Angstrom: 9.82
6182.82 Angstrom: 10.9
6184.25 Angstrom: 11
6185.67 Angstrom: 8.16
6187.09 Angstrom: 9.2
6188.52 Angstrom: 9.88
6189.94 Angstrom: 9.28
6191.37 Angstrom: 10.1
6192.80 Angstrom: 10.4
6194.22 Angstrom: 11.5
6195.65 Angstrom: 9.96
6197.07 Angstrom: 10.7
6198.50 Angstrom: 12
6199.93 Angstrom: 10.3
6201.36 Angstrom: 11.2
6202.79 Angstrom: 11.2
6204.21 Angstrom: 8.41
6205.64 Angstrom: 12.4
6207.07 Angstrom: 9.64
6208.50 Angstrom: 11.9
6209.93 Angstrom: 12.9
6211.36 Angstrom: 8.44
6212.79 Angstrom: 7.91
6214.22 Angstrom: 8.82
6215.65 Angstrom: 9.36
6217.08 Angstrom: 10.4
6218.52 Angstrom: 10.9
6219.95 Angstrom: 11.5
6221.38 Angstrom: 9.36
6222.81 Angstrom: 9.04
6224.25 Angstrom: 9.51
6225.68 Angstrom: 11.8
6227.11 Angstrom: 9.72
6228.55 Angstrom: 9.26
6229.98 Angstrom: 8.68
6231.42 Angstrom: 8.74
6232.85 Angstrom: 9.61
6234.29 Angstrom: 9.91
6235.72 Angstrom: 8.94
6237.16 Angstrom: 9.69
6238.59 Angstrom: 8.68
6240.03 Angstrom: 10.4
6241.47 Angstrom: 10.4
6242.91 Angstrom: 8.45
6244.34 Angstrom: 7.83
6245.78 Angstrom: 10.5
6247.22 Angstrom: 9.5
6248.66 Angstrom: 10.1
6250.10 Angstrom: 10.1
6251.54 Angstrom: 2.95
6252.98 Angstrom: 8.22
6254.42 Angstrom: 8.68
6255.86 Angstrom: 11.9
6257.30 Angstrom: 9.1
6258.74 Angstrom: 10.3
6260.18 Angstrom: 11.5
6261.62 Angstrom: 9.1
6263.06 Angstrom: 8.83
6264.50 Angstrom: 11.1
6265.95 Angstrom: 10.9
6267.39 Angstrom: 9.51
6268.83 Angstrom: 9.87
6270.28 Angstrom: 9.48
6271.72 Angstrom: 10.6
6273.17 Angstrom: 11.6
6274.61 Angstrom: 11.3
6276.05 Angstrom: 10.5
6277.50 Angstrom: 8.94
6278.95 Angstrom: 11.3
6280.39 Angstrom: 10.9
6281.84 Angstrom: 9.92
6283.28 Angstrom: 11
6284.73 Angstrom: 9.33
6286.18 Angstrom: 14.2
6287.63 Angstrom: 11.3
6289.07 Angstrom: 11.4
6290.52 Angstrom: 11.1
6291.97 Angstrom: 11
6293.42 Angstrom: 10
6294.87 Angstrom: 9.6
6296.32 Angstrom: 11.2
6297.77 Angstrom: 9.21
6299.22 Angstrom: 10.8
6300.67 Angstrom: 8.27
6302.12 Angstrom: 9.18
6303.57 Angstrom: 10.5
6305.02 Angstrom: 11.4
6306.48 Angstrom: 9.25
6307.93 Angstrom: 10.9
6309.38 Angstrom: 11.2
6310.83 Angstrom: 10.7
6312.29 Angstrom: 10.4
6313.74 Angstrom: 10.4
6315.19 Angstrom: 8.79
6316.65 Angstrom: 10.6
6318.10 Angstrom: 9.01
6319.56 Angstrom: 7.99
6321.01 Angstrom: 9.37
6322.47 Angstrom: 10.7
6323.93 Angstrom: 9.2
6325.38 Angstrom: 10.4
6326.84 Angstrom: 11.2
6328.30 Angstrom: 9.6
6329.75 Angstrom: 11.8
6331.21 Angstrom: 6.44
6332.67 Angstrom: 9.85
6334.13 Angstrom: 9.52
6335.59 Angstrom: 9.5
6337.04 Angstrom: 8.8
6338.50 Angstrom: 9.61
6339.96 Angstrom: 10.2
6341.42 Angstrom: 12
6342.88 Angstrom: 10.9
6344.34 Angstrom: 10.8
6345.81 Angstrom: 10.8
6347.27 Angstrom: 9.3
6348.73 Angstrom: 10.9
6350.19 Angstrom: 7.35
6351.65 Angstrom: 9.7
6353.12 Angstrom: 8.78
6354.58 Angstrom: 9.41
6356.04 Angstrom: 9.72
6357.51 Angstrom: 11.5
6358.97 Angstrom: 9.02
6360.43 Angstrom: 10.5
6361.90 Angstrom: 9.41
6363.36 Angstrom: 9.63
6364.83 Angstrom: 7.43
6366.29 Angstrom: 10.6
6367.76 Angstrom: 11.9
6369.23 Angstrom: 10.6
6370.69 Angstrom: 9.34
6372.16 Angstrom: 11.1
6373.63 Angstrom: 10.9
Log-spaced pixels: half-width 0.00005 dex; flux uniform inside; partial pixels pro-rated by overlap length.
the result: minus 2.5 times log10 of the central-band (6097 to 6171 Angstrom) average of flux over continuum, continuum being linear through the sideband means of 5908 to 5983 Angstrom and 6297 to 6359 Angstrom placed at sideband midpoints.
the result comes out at -0.03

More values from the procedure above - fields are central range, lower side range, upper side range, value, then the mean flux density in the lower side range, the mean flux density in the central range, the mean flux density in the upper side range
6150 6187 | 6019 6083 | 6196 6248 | 0.01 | 10.9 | 10.2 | 9.94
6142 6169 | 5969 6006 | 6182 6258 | -0.06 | 10.3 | 10.5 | 9.8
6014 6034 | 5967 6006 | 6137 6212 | -0.05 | 10.4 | 10.9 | 10.3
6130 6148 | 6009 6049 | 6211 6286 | 0.04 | 10.8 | 9.9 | 9.74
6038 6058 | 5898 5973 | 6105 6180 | -0.07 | 10.5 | 11.1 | 10.3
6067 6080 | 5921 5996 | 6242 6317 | -0.09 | 10.6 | 11.3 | 10.1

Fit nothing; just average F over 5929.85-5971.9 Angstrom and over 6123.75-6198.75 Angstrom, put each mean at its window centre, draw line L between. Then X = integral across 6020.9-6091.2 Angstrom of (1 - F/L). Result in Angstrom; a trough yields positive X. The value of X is -3.9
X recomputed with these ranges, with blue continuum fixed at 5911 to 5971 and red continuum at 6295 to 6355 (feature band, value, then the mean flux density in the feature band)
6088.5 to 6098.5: -0.5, 10.9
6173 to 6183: 0.4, 9.79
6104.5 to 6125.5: -0.8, 10.7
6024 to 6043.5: -0.1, 10.5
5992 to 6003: 0.4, 10.2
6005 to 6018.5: -0.2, 10.7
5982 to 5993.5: -0.3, 10.9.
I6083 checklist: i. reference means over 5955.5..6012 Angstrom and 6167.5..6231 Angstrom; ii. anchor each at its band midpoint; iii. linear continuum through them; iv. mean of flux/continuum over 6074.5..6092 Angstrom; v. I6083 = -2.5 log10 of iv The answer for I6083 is -0.119 mag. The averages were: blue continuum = 10.4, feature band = 11.4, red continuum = 10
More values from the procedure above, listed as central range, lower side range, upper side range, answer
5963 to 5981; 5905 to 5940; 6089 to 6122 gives 0.08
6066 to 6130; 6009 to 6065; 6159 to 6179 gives -0.05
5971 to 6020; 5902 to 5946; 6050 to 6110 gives 0.03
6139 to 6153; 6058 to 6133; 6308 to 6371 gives 0.04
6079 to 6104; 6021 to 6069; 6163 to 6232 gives -0.05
